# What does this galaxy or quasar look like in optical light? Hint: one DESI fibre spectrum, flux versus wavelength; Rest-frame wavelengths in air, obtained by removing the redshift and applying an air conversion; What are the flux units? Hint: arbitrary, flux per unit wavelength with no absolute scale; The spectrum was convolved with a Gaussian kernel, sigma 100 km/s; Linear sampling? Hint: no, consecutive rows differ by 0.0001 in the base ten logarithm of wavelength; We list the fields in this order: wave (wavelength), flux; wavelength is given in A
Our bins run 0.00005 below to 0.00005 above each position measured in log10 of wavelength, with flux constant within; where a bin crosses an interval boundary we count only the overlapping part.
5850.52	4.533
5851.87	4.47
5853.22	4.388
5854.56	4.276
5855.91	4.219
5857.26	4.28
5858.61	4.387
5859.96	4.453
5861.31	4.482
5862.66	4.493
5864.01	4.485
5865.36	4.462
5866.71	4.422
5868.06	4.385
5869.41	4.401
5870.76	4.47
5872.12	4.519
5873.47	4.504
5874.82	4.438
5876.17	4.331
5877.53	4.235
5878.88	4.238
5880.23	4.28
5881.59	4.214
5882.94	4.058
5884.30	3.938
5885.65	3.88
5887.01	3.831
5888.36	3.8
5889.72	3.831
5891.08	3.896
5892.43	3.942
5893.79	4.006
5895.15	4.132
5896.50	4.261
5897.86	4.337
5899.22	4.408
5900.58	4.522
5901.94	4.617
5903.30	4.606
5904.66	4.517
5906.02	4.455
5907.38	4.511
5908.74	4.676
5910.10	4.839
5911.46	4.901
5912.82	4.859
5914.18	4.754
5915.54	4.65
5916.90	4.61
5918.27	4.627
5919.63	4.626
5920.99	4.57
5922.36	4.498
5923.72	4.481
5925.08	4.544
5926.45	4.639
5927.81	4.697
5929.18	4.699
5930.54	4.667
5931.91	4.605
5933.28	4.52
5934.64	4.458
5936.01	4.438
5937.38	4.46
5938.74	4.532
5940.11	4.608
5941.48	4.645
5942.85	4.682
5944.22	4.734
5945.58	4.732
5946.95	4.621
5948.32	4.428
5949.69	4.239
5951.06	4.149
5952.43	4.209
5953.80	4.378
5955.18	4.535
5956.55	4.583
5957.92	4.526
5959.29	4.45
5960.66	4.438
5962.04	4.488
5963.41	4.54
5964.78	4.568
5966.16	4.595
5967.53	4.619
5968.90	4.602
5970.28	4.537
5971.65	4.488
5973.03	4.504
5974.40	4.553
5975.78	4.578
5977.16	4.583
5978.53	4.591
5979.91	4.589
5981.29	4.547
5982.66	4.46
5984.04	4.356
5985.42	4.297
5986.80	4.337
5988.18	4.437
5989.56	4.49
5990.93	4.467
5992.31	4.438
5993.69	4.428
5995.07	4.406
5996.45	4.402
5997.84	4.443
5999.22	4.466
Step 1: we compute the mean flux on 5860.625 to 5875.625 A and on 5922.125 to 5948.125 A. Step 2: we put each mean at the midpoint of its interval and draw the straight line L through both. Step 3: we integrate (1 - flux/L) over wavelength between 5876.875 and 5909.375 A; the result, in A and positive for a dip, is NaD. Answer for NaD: 2.1 A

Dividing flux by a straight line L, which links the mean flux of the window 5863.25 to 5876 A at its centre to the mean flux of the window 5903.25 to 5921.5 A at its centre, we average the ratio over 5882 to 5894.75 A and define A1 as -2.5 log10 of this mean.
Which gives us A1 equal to 0.16 mag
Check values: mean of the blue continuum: 4.45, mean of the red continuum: 4.66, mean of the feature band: 3.92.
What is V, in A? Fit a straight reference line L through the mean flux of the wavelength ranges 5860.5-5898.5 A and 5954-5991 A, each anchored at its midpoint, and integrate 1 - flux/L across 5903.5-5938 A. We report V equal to -2.1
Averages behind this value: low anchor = 4.22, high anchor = 4.51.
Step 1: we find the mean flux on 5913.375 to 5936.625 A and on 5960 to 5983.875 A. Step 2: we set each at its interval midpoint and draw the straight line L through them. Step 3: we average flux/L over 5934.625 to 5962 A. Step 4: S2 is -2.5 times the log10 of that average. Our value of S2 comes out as 0.02 mag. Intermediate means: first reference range 4.6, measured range 4.49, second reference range 4.54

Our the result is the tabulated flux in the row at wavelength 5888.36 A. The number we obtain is 3.8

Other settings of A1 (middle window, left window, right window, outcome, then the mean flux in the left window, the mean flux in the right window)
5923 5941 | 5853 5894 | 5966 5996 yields -0.05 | 4.24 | 4.49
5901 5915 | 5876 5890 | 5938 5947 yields -0.09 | 4.05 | 4.66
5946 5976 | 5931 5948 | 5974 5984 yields 0.02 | 4.58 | 4.54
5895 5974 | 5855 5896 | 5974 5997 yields -0.05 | 4.23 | 4.47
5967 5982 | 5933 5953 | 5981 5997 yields -0.03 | 4.5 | 4.42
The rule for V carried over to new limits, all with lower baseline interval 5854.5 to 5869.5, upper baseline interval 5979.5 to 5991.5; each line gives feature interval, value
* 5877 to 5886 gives 0.57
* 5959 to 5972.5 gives -0.31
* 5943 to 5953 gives -0.07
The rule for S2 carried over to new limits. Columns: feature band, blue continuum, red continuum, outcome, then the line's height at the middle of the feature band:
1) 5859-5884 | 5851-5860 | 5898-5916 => 0.01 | 4.44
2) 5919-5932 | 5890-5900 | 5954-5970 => -0.07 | 4.31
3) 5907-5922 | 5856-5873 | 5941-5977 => -0.05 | 4.47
